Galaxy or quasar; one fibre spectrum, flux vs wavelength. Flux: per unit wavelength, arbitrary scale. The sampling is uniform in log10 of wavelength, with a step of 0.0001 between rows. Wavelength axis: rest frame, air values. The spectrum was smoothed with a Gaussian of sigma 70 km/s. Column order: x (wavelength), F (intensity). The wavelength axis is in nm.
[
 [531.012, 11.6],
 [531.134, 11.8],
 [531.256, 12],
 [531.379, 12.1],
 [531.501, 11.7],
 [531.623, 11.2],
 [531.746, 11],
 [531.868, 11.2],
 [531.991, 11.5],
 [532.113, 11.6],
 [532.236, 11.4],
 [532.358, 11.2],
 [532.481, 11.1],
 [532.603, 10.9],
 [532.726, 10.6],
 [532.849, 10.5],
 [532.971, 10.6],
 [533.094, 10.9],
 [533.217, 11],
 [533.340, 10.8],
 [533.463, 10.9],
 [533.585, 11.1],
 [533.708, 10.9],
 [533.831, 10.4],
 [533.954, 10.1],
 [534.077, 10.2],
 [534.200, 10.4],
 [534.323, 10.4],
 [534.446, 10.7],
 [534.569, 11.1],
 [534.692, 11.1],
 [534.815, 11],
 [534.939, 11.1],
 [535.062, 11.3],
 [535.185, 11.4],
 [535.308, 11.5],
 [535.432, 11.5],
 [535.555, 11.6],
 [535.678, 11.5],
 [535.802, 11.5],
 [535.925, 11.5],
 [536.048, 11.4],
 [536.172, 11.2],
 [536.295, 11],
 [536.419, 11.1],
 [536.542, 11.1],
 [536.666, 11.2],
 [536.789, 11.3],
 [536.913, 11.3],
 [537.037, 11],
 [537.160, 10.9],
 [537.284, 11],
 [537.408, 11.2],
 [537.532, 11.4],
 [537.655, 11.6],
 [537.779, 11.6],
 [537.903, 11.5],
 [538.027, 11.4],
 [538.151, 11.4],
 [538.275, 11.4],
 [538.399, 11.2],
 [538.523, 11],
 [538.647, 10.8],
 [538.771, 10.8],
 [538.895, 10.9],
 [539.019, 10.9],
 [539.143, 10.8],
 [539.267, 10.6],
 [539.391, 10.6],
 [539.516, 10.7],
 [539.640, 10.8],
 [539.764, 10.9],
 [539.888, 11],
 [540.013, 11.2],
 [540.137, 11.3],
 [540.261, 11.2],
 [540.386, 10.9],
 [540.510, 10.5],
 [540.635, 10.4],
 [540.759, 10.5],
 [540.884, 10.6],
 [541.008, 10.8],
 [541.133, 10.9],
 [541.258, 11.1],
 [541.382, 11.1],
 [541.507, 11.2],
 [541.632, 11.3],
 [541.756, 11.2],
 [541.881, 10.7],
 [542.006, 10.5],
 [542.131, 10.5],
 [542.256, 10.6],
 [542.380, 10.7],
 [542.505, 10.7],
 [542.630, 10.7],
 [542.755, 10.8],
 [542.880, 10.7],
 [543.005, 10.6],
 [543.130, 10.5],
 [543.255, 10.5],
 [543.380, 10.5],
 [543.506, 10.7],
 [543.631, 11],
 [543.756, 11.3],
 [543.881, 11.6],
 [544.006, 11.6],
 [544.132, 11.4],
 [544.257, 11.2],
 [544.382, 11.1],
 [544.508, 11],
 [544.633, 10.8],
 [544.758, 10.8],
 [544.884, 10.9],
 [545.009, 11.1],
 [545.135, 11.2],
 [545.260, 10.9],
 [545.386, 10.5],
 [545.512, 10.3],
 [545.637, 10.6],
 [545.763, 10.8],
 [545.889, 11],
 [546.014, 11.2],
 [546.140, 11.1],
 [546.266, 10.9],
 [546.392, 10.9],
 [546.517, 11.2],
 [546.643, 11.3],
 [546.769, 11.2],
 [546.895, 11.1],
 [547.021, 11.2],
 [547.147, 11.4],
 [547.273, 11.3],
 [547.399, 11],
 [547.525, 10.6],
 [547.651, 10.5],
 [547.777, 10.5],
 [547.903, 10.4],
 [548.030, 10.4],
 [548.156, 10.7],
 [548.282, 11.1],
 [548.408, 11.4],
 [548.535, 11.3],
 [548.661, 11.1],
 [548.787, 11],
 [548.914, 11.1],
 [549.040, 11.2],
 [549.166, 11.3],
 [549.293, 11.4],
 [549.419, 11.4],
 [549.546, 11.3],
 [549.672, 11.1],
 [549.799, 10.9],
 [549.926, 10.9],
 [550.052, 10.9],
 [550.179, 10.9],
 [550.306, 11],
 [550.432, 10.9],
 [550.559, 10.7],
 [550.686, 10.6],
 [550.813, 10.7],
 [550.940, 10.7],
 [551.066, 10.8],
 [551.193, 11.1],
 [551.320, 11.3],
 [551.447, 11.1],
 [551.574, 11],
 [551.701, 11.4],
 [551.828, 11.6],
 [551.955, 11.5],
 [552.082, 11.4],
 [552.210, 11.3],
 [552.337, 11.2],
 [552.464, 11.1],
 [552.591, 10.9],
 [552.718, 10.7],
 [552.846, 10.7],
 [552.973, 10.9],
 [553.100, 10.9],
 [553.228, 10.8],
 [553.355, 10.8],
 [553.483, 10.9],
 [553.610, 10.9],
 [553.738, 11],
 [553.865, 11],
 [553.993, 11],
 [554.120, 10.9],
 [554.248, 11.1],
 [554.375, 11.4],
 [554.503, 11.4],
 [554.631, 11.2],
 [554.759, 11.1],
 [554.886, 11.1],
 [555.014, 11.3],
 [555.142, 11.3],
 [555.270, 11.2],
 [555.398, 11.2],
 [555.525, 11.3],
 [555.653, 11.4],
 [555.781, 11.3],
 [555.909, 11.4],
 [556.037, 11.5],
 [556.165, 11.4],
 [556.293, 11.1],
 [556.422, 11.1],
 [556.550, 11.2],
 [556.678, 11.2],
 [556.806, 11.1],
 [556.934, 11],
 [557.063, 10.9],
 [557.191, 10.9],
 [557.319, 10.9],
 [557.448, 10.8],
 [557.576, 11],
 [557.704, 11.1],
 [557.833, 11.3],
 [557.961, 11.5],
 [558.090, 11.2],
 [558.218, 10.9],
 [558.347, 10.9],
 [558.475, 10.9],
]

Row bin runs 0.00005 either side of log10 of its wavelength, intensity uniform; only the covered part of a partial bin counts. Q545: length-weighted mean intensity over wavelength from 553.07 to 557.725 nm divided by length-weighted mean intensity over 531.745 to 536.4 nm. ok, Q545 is 1.0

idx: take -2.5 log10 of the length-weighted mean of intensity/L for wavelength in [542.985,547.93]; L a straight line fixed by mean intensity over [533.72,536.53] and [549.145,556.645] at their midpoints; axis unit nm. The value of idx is 0.01 mag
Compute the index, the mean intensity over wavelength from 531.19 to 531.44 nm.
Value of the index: 12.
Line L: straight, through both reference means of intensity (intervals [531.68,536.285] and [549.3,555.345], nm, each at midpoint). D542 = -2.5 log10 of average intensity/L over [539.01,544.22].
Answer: 0.02 mag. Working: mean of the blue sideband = 11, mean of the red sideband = 11.1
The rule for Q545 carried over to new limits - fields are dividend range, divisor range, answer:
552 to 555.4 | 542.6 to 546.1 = 1.01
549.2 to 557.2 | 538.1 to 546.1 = 1.02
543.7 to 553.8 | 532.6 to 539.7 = 1.00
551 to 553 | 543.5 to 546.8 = 1.01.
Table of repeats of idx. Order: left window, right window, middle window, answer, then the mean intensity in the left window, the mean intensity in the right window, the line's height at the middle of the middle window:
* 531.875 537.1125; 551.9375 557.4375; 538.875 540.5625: 0.02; 11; 11.1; 11.1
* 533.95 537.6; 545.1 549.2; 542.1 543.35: 0.04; 11.1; 11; 11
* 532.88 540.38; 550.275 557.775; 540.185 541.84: 0.02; 11.1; 11.1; 11.1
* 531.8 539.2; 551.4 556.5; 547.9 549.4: 0.01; 11.1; 11.1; 11.1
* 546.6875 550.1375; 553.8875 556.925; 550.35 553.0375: 0.01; 11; 11.2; 11.1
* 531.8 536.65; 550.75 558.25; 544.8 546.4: 0.02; 11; 11.1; 11.1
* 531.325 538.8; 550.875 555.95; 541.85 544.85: 0.03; 11.1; 11.1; 11.1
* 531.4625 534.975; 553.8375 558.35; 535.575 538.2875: -0.03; 10.9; 11.2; 11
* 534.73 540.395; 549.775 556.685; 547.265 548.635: 0.03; 11.2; 11.1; 11.1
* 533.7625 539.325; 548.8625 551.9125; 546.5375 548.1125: 0.02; 11.1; 11.1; 11.1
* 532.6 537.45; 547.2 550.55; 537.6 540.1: -0.01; 11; 11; 11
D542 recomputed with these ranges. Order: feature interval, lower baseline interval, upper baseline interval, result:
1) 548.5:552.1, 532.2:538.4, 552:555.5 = 0.00 mag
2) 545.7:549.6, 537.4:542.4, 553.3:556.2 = 0.00 mag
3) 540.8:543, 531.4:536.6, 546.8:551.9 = 0.02 mag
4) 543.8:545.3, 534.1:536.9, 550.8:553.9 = 0.00 mag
